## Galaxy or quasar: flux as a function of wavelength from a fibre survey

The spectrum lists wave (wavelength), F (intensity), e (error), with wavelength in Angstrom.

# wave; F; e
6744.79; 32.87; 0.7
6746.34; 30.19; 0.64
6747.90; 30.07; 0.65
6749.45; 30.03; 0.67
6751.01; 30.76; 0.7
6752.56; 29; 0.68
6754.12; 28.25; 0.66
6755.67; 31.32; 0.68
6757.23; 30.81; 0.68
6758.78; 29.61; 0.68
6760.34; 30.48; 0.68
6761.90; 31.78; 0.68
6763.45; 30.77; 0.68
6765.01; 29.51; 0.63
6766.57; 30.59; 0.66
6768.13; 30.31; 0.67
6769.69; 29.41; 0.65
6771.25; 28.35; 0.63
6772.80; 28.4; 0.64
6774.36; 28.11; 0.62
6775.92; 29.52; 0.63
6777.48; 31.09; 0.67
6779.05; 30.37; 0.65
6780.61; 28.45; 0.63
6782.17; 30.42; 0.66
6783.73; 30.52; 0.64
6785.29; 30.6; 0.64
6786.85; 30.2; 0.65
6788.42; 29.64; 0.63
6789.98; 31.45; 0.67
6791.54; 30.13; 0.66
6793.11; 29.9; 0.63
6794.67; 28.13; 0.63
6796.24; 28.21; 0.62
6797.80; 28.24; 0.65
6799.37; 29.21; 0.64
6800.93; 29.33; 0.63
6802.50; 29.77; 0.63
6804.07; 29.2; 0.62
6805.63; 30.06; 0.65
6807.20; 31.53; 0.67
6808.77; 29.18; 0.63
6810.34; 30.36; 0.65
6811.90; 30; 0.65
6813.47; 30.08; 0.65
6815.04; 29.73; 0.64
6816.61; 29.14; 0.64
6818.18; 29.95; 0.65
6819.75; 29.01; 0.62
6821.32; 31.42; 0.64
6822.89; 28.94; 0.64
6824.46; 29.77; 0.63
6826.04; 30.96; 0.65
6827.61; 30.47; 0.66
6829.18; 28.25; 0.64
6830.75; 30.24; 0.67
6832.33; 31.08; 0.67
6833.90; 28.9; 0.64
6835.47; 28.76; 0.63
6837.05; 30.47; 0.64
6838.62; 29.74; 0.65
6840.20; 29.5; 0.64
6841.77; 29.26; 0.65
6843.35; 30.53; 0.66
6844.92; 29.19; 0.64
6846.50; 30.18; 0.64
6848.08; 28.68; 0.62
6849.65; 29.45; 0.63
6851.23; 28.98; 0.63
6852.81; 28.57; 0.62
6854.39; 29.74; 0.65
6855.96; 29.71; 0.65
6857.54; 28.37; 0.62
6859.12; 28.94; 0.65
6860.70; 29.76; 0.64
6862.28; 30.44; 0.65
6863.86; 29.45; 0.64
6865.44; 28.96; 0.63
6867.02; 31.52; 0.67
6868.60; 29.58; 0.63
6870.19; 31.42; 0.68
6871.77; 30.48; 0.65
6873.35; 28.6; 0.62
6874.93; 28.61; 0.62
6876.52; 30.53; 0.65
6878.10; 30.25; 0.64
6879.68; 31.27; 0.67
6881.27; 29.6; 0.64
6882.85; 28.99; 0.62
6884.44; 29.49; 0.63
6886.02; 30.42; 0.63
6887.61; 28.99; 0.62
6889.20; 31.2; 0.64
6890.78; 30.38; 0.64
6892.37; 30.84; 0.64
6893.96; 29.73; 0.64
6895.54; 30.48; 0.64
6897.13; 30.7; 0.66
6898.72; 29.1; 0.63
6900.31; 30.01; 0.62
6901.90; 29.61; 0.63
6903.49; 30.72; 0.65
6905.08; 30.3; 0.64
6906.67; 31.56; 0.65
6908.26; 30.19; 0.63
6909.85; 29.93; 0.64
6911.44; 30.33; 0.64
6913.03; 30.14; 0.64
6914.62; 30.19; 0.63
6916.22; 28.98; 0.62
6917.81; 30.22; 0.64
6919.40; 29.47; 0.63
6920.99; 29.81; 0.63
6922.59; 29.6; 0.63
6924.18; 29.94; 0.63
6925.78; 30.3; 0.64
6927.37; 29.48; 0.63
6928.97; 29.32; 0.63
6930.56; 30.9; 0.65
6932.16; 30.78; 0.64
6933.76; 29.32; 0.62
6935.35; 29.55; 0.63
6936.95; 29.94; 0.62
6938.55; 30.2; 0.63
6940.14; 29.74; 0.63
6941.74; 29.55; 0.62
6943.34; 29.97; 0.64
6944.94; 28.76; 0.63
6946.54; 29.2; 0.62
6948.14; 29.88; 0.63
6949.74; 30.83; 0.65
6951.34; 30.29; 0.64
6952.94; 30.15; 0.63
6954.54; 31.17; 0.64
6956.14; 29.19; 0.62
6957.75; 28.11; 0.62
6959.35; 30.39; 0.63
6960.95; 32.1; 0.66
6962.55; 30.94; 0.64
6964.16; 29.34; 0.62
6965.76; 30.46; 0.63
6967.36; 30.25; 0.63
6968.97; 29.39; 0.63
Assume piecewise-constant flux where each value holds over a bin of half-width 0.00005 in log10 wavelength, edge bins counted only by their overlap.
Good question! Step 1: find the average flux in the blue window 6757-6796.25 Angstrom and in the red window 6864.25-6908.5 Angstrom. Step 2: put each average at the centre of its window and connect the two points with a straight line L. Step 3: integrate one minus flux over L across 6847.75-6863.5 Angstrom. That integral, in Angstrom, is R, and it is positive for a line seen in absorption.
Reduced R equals 0.4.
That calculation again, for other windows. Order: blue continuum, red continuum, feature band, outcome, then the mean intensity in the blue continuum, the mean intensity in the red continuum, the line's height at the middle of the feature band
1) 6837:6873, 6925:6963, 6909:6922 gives 0.0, 29.7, 30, 29.9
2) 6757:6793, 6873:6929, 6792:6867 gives 1.0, 30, 30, 30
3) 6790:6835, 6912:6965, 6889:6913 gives -0.4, 29.7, 29.9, 29.9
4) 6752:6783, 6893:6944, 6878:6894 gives -0.1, 29.8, 30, 30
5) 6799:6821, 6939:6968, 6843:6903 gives 0.2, 29.8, 30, 29.9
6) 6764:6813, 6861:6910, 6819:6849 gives 0.1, 29.7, 30.1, 29.9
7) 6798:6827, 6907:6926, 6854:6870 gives 0.1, 29.8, 30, 29.9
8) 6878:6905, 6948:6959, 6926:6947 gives 0.2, 30.1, 30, 30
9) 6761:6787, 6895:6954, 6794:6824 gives 0.4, 29.9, 30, 29.9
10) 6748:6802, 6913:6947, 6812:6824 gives 0.0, 29.8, 29.8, 29.8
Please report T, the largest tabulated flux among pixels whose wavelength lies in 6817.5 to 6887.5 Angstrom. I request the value 31.52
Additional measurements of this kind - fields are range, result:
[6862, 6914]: 31.56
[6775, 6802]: 31.45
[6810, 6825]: 31.42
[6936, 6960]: 31.17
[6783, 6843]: 31.53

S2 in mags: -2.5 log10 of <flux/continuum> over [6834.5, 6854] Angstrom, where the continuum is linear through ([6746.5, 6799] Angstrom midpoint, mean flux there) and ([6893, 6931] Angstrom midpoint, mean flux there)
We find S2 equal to 0.02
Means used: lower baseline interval 29.8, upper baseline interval 30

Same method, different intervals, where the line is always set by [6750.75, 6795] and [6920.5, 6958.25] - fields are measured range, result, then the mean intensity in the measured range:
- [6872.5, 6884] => 0.01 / 29.7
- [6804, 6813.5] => -0.01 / 30.1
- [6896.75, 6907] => -0.01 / 30.2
